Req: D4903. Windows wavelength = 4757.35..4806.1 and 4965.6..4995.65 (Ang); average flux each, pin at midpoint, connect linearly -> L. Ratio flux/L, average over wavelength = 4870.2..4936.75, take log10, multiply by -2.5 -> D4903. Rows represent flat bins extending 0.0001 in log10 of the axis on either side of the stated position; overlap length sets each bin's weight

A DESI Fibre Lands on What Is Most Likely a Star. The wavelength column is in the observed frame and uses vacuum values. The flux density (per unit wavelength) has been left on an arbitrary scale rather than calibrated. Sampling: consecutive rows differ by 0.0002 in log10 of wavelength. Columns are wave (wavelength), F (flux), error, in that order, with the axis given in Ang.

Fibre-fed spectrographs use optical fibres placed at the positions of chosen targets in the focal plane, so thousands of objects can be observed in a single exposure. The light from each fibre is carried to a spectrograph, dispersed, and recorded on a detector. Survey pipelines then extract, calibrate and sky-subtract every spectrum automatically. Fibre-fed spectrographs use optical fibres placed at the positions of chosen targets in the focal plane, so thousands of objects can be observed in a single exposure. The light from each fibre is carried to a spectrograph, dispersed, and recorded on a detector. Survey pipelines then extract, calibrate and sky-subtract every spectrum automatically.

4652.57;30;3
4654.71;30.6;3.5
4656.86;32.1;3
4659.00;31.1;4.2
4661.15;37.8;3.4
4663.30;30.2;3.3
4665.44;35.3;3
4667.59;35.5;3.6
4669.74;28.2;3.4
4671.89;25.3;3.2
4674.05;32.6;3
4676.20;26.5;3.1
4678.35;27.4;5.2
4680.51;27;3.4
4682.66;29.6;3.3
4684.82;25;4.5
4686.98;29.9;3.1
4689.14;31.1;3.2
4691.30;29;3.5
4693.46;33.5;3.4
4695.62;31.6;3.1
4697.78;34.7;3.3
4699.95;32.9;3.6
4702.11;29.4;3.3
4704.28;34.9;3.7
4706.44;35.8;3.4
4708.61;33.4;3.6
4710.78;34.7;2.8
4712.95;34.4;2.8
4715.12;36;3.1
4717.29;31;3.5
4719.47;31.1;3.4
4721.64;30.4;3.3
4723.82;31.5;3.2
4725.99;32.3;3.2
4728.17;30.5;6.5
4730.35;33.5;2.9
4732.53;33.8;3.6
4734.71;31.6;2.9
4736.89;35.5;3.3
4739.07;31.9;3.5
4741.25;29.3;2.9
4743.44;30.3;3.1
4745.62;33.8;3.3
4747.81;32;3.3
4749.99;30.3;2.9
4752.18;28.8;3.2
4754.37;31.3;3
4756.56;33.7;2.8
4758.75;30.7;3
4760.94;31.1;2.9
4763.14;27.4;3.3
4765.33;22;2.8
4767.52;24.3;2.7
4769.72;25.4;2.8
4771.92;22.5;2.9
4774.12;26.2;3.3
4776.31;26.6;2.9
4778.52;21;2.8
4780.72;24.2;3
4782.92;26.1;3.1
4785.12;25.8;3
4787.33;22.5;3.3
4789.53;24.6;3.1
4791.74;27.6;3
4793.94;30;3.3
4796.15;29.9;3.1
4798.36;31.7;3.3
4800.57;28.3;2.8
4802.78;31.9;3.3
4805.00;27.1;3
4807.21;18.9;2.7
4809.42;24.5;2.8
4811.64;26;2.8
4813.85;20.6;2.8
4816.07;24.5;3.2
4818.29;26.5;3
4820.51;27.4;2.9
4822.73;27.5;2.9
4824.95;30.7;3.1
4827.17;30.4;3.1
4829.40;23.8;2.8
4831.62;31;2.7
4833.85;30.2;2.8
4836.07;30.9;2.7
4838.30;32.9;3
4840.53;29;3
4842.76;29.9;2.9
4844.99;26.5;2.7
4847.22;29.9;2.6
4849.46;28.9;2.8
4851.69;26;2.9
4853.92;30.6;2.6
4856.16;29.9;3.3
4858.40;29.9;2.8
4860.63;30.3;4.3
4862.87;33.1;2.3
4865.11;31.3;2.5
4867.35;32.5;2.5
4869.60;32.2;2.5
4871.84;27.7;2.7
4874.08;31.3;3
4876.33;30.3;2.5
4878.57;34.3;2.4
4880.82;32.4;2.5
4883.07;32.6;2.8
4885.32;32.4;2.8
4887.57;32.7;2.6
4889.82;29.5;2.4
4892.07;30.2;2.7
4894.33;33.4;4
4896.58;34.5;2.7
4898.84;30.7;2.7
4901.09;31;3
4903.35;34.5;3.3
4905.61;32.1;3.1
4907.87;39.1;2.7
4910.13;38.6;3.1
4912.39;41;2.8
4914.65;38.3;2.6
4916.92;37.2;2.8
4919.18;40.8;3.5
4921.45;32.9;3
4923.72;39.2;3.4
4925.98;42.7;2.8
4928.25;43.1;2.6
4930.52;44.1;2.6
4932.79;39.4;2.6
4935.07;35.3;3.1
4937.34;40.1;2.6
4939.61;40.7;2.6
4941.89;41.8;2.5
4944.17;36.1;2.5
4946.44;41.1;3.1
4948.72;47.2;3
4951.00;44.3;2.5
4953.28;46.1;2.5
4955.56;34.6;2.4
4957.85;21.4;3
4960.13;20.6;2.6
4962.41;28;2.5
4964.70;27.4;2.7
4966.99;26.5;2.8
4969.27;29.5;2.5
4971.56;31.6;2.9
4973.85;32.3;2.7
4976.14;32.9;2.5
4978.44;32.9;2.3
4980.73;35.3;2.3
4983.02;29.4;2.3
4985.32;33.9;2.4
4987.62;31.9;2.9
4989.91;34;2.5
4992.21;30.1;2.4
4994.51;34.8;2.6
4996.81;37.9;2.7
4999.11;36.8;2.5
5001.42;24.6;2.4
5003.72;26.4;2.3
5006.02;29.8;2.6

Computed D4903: -0.178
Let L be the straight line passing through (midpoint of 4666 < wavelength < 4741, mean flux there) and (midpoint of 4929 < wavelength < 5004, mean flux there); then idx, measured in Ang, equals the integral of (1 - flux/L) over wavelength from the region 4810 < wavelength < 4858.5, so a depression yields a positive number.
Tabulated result 6.9 Ang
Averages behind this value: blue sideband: 31.5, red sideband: 34.3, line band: 28.2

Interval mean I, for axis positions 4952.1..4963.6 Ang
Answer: 30.2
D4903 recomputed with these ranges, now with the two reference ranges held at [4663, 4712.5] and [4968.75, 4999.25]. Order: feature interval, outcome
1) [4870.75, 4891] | 0.03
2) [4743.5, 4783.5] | 0.14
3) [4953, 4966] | 0.15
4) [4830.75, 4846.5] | 0.07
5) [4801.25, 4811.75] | 0.23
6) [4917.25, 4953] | -0.24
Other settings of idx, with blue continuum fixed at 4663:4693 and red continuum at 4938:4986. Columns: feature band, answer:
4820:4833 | 1.4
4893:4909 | -0.2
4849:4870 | 1.3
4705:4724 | -2.0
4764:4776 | 2.6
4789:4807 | 1.7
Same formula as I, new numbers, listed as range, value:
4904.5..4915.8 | 37.8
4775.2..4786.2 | 24.8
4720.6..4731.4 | 31.6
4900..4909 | 34.2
